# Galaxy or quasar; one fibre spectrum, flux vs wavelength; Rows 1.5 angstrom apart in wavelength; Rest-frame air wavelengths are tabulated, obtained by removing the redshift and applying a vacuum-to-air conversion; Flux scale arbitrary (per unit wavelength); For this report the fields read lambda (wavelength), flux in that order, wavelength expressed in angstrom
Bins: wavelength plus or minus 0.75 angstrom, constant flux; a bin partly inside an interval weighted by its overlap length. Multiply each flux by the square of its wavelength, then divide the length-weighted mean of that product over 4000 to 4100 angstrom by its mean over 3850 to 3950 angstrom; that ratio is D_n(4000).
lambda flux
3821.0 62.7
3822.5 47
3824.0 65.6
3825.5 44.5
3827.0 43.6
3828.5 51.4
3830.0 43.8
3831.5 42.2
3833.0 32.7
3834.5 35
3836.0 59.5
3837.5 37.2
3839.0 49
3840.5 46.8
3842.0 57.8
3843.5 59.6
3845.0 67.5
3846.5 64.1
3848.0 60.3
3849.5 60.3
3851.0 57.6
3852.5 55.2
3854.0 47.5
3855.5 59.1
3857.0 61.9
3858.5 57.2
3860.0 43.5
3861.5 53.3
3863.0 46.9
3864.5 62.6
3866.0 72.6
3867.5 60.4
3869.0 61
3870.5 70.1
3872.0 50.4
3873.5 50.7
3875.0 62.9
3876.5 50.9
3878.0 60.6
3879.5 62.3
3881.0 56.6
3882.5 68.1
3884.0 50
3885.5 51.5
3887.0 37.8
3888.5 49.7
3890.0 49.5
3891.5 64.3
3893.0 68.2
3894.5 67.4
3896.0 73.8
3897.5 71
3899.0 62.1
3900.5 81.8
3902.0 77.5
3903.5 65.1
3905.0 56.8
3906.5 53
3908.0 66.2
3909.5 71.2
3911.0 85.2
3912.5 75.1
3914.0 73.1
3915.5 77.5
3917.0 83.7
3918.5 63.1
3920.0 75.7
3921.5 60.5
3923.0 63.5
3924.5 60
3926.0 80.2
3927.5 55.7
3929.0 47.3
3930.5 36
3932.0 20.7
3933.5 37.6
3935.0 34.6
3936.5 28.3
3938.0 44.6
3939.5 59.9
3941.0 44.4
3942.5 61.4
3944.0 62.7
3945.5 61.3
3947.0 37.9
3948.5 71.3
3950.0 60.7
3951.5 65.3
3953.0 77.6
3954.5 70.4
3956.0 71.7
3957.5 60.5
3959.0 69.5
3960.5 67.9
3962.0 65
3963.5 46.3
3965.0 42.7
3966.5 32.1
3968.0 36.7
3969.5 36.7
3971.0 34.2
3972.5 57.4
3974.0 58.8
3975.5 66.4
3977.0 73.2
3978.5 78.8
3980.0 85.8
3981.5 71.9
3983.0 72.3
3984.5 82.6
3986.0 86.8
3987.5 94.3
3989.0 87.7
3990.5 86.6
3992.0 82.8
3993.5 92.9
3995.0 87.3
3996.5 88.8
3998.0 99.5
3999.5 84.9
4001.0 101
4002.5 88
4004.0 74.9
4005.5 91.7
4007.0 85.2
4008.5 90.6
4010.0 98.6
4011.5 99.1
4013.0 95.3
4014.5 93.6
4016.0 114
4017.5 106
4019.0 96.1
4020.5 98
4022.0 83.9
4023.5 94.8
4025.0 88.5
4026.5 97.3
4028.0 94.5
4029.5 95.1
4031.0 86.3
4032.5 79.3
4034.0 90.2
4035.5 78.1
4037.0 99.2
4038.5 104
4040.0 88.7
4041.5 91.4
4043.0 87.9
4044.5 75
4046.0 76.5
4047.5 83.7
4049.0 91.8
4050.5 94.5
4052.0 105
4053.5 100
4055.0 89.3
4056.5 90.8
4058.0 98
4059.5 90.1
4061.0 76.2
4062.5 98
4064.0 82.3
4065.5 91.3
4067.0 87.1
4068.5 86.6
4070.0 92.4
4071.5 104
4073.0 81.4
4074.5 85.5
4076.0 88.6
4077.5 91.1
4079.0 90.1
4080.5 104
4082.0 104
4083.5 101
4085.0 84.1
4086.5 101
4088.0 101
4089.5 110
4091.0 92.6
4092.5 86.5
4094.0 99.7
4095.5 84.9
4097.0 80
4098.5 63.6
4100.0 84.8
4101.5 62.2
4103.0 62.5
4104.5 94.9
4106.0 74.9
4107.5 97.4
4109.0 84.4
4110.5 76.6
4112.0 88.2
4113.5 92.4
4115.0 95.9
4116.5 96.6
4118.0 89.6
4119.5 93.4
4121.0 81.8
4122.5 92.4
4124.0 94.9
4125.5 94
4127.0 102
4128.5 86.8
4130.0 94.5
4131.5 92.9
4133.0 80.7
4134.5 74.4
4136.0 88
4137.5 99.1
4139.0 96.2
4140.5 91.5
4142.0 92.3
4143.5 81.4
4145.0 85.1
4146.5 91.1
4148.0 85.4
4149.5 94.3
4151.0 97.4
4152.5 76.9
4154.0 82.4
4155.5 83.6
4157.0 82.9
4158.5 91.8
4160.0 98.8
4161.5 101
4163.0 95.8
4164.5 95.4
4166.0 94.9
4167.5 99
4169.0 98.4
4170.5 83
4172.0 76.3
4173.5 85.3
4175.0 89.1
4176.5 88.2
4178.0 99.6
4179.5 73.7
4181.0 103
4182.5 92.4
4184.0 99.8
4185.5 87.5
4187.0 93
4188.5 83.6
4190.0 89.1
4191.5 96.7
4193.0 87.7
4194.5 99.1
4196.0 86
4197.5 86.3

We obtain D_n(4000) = 1.68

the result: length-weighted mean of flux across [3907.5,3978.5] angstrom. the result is 58.3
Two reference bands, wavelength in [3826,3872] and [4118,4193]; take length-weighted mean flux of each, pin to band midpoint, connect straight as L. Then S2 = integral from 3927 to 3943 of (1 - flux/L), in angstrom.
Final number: 5.5 angstrom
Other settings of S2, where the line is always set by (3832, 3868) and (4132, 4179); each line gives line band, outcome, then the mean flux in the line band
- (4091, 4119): -0.23 angstrom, 84.5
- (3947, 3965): 0.72 angstrom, 63.9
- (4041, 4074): -4.79 angstrom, 89.7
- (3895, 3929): -4.24 angstrom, 69.1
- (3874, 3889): 0.75 angstrom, 55.1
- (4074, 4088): -2.40 angstrom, 94.9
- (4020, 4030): -2.47 angstrom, 93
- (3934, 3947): 3.23 angstrom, 48.7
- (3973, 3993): -2.64 angstrom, 79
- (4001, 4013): -3.03 angstrom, 90.8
